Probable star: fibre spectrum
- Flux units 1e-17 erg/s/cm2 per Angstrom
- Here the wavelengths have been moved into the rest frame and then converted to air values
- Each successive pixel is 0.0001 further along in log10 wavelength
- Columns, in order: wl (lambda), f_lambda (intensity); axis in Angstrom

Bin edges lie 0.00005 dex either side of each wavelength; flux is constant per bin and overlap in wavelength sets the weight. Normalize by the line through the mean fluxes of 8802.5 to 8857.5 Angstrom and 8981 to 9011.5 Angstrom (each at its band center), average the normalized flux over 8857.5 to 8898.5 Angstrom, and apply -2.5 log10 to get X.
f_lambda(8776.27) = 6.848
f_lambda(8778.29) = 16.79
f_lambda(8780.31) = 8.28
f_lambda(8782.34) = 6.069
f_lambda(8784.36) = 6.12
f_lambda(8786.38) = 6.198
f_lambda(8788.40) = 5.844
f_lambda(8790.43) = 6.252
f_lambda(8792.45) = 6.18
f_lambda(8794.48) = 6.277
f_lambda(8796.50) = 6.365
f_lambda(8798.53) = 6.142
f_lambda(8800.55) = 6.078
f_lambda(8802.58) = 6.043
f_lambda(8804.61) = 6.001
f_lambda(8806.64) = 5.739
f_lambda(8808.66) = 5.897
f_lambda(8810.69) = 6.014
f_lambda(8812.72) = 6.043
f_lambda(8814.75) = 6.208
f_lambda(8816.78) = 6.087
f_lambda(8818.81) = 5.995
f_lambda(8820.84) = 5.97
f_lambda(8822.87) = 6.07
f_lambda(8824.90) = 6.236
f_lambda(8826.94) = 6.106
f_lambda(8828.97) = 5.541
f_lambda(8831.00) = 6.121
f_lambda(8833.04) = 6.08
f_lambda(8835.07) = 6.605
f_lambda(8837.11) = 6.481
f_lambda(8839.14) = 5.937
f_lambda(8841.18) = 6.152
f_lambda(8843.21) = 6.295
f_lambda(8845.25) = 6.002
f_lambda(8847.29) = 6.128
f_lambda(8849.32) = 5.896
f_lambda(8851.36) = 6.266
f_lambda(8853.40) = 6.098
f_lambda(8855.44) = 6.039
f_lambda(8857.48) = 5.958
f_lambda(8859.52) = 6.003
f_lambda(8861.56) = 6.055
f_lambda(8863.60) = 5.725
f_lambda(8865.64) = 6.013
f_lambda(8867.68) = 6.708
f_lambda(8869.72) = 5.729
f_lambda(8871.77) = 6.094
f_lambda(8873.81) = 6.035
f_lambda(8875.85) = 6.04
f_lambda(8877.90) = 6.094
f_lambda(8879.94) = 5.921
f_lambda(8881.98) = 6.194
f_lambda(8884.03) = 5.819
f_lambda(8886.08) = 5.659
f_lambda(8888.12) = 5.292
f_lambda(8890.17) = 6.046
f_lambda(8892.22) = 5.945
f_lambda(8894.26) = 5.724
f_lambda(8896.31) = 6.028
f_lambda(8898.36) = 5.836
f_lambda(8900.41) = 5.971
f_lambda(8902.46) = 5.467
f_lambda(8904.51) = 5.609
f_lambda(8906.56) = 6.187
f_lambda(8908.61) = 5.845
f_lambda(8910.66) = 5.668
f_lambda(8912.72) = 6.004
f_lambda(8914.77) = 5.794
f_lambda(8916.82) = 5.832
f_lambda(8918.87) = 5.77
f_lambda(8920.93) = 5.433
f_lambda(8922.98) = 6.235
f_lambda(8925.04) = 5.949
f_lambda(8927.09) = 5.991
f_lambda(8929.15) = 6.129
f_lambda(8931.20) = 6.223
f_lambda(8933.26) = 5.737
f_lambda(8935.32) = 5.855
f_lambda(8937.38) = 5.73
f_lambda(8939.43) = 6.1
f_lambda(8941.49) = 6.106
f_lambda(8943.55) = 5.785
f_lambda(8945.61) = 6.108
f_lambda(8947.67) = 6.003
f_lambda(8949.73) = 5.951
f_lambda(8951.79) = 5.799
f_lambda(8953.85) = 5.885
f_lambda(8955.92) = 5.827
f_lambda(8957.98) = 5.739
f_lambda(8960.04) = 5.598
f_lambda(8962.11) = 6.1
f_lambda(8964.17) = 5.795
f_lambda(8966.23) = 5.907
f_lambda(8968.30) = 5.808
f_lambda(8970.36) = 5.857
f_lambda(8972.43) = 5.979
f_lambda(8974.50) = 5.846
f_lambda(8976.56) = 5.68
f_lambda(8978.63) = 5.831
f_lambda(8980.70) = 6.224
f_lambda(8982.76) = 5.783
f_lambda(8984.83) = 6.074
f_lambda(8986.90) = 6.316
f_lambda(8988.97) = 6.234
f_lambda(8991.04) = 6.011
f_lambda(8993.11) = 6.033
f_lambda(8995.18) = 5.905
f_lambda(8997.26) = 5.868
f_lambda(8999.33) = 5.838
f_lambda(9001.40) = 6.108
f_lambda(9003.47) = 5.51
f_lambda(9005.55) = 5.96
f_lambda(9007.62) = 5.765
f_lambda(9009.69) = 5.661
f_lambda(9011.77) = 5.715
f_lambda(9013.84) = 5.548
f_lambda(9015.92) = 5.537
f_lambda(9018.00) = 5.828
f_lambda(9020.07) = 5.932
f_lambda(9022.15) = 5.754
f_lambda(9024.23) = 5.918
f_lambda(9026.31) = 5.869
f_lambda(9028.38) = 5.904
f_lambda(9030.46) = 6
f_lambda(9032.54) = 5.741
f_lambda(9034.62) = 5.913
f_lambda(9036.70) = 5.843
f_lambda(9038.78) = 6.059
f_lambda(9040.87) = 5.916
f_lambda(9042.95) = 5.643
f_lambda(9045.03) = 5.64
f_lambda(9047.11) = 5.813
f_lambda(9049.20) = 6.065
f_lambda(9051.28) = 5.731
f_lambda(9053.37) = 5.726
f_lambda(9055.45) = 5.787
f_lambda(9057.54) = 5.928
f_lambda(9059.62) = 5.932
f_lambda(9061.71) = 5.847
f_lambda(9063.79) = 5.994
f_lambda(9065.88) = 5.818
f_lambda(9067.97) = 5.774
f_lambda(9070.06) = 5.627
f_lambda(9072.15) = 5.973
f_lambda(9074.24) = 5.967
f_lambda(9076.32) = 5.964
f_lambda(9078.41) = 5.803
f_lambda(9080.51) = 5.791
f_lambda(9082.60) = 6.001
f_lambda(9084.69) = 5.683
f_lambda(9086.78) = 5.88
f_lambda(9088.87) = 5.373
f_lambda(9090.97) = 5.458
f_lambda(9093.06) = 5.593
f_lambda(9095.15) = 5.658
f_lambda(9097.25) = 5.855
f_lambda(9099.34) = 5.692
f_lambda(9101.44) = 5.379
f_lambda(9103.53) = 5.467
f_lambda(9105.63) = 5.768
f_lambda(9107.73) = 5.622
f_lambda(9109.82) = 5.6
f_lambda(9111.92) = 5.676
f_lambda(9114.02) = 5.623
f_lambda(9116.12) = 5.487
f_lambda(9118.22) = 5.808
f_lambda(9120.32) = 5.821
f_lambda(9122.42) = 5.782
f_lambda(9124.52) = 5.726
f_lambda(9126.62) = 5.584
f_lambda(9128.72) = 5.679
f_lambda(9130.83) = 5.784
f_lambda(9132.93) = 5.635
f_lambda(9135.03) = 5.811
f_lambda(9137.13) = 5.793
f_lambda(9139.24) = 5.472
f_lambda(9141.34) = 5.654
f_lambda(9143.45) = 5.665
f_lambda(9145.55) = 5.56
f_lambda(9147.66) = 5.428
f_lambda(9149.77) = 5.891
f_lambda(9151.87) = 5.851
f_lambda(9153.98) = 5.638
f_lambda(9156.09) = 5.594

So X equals 0.01 mag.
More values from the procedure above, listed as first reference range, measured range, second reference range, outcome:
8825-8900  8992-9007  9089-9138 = -0.01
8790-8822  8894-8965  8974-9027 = 0.01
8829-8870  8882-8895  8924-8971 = 0.05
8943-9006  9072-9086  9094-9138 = -0.03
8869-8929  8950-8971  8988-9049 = 0.00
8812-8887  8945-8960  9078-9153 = 0.01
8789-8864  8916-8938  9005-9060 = 0.01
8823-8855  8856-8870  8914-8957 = 0.00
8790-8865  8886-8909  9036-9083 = 0.04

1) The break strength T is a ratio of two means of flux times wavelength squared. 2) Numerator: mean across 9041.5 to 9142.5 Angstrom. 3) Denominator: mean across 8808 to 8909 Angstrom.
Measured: 1.0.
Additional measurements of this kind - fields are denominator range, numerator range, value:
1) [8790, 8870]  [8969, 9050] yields 1.00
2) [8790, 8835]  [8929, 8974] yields 1.00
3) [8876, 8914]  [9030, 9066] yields 1.03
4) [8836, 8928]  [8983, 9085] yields 1.02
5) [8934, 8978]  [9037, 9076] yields 1.02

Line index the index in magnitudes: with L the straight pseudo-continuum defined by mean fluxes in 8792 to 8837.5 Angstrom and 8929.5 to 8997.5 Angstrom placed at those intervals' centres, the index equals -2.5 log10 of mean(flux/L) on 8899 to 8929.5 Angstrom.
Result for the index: 0.02 mag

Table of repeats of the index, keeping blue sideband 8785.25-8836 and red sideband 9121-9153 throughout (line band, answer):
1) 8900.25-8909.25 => 0.03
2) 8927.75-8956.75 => 0.00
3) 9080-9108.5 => 0.02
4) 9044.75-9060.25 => -0.01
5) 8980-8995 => -0.04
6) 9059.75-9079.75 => -0.02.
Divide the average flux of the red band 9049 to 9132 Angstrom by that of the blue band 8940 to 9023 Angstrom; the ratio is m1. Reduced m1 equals 1.0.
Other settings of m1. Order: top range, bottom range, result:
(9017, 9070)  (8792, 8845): 0.96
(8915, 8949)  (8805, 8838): 0.98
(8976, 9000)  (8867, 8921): 1.02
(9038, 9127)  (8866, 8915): 0.97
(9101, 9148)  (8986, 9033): 0.96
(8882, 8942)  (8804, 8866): 0.97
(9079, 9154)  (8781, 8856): 0.93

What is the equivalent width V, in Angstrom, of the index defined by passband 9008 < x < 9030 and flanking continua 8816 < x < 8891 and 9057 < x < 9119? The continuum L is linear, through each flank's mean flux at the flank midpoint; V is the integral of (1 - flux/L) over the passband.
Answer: 0.2 Angstrom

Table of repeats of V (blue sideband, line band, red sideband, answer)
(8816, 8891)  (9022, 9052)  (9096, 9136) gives -0.4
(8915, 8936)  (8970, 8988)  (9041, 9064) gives -0.3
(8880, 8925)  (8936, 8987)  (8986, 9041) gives -0.4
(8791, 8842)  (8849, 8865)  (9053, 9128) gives 0.1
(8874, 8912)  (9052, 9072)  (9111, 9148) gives -0.4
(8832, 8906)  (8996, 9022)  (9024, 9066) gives 0.5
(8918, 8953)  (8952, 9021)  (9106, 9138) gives 0.0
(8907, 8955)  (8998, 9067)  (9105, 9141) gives -0.4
